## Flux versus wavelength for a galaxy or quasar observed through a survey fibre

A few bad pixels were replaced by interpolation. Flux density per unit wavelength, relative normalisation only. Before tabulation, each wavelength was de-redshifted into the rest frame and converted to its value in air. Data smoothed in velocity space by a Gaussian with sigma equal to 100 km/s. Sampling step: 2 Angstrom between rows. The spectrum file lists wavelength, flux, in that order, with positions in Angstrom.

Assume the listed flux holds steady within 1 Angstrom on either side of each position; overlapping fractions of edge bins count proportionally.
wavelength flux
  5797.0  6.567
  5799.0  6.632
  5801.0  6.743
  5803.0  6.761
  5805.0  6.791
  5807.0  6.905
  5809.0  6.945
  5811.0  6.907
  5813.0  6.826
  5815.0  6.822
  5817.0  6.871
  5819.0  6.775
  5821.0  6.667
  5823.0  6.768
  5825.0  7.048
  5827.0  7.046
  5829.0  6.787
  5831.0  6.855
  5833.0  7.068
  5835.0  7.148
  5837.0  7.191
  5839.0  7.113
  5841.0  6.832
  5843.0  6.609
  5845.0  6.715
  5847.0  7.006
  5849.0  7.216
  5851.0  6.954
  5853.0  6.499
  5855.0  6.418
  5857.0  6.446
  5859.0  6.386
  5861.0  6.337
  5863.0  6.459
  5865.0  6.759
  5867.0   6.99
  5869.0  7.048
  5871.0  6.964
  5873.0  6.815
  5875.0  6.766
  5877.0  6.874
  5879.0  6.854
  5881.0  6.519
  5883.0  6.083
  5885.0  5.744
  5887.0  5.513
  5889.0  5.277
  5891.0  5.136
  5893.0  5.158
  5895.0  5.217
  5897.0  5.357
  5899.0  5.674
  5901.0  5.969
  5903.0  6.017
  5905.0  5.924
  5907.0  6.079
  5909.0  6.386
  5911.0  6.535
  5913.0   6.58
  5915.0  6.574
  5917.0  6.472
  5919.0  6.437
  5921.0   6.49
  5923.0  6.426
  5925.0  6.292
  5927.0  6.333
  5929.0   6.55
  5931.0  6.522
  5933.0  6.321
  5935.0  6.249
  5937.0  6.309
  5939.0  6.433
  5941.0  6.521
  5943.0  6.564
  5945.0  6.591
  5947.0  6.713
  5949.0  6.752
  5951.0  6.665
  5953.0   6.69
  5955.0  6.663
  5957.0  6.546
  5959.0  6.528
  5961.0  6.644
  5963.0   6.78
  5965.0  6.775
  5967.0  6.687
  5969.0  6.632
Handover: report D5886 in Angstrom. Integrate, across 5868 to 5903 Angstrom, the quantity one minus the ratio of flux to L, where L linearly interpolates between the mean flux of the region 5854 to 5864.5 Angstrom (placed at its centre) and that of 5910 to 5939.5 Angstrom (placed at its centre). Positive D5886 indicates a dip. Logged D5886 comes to 2.03 Angstrom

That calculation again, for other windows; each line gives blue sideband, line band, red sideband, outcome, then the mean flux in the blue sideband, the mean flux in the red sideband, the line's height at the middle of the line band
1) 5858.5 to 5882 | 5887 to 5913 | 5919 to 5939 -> 3.2 Angstrom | 6.74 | 6.39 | 6.56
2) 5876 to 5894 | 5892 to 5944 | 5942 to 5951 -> 0.9 Angstrom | 5.91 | 6.66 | 6.31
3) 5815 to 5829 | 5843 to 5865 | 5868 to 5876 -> 0.8 Angstrom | 6.85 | 6.9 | 6.88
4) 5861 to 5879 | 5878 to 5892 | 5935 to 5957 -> 1.8 Angstrom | 6.81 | 6.57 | 6.76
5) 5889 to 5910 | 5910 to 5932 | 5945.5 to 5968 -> -1.6 Angstrom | 5.67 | 6.67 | 6.05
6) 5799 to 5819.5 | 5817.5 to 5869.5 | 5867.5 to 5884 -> -0.2 Angstrom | 6.83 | 6.75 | 6.79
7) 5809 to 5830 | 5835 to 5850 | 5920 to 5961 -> -0.4 Angstrom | 6.86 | 6.51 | 6.79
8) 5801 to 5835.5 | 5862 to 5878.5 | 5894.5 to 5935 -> -0.8 Angstrom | 6.87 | 6.22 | 6.52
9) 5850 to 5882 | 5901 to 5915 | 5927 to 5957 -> 0.7 Angstrom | 6.69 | 6.53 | 6.6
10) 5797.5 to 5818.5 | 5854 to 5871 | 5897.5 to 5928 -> -0.3 Angstrom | 6.81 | 6.26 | 6.53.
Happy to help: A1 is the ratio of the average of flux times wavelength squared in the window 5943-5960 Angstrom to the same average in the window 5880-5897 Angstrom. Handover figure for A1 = 1.22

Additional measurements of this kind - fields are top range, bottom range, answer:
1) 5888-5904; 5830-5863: 0.82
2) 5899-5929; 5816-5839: 0.94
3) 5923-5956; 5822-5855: 0.97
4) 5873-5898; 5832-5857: 0.87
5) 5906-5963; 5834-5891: 1.01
